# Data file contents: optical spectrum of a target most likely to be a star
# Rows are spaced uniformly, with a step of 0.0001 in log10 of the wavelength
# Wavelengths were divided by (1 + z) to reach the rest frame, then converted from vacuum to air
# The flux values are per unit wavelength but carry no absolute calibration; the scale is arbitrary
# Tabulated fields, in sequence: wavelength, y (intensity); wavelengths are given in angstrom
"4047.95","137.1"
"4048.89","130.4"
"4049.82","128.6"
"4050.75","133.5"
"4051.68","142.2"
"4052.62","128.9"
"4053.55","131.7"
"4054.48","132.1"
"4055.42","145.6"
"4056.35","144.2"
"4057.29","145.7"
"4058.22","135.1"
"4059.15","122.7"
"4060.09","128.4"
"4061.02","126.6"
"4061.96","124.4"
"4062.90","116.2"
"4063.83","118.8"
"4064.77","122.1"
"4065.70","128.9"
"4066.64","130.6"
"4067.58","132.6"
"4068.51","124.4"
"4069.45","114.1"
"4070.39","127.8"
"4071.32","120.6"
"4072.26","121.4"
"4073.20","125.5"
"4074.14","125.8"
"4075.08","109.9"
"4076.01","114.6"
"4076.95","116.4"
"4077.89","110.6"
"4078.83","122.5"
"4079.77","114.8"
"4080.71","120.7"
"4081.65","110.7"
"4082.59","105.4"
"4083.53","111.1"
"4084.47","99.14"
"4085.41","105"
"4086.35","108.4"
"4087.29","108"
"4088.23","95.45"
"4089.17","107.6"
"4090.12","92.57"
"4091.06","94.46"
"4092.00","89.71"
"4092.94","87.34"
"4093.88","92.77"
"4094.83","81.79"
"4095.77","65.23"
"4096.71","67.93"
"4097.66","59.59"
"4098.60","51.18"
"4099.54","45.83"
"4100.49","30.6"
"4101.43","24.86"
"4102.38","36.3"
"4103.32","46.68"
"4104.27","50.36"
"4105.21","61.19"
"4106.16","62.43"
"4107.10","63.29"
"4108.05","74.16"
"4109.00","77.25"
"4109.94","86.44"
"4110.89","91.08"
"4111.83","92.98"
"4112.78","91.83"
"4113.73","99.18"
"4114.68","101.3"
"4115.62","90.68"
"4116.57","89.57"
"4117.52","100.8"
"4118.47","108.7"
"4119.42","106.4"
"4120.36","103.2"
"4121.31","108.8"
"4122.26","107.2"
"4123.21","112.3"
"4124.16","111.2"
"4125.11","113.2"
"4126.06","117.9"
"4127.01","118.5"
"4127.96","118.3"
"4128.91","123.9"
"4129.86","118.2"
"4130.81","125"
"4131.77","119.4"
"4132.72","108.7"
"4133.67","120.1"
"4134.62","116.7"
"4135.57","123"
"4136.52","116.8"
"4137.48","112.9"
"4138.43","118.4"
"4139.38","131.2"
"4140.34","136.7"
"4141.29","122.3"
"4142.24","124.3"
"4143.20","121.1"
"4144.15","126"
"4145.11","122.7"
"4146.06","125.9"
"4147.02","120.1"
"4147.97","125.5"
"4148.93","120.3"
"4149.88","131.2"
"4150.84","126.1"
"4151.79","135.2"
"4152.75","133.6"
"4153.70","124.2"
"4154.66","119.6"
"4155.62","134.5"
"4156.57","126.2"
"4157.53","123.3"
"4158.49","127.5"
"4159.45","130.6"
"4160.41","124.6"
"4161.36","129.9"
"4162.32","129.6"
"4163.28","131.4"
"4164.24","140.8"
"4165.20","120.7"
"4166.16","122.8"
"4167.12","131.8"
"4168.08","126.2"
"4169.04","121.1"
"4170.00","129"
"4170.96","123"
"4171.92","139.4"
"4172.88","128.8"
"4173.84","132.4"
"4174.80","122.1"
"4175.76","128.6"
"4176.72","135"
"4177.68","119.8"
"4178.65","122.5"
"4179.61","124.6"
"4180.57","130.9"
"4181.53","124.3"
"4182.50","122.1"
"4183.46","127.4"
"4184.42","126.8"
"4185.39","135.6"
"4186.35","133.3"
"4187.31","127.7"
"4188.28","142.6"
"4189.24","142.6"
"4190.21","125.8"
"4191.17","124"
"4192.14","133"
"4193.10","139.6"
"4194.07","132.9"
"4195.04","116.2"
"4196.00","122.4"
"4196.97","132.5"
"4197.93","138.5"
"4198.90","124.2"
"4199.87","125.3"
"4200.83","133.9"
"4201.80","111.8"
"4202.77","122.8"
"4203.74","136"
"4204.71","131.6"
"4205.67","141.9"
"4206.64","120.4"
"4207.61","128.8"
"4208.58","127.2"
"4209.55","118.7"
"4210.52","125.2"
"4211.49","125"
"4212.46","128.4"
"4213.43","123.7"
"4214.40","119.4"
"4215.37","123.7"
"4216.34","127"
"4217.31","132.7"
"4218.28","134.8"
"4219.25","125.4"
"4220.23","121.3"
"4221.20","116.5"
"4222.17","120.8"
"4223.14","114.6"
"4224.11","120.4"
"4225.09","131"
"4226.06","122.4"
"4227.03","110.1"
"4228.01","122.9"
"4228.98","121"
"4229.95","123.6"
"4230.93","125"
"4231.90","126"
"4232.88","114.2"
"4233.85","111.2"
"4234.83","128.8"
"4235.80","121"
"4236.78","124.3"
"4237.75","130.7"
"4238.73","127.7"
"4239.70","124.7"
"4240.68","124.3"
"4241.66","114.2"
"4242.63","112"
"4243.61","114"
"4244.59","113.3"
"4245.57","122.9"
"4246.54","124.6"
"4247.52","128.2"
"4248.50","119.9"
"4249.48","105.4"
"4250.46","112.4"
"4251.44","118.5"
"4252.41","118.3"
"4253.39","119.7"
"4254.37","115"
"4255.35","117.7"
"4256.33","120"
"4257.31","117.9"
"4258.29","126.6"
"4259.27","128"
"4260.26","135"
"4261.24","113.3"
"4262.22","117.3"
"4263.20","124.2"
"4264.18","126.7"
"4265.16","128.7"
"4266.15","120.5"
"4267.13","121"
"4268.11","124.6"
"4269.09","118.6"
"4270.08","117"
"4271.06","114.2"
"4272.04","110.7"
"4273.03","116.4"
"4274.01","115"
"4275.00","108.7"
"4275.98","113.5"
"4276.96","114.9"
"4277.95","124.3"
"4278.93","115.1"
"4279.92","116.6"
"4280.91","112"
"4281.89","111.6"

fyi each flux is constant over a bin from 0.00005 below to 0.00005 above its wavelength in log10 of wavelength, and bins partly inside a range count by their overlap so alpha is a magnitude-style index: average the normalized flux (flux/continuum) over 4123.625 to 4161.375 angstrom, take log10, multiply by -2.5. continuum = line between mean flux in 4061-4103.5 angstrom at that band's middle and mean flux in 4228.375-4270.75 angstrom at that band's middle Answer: -0.15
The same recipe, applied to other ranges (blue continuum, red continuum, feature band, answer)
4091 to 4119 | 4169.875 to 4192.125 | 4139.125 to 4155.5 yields -0.207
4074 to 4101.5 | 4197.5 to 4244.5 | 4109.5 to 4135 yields -0.067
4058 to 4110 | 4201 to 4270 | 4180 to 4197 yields -0.137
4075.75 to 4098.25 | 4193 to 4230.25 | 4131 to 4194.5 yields -0.108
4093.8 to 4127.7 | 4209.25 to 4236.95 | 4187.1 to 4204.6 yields -0.151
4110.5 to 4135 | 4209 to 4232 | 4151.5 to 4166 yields -0.132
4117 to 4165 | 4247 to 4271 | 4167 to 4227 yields -0.055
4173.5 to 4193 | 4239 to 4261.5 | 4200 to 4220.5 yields -0.011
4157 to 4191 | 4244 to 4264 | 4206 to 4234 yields 0.006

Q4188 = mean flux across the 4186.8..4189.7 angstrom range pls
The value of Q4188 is 138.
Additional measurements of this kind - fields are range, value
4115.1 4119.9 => 99.4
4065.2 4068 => 130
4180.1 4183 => 126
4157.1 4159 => 125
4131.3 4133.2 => 114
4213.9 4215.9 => 122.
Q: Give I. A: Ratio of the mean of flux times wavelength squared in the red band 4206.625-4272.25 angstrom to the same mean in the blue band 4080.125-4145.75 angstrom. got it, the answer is 1.33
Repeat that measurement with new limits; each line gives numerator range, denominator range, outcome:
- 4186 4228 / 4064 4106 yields 1.41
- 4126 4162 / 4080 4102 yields 1.49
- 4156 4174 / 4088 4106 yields 1.98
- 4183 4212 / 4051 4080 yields 1.09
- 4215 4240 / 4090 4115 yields 1.85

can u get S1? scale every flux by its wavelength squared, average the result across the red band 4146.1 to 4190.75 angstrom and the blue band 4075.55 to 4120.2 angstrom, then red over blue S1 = 1.53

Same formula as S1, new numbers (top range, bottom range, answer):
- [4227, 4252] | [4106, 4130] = 1.28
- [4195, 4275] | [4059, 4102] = 1.28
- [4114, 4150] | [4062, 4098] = 1.10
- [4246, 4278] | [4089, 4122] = 1.65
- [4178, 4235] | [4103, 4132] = 1.36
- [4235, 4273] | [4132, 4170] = 1.01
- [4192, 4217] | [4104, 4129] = 1.39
